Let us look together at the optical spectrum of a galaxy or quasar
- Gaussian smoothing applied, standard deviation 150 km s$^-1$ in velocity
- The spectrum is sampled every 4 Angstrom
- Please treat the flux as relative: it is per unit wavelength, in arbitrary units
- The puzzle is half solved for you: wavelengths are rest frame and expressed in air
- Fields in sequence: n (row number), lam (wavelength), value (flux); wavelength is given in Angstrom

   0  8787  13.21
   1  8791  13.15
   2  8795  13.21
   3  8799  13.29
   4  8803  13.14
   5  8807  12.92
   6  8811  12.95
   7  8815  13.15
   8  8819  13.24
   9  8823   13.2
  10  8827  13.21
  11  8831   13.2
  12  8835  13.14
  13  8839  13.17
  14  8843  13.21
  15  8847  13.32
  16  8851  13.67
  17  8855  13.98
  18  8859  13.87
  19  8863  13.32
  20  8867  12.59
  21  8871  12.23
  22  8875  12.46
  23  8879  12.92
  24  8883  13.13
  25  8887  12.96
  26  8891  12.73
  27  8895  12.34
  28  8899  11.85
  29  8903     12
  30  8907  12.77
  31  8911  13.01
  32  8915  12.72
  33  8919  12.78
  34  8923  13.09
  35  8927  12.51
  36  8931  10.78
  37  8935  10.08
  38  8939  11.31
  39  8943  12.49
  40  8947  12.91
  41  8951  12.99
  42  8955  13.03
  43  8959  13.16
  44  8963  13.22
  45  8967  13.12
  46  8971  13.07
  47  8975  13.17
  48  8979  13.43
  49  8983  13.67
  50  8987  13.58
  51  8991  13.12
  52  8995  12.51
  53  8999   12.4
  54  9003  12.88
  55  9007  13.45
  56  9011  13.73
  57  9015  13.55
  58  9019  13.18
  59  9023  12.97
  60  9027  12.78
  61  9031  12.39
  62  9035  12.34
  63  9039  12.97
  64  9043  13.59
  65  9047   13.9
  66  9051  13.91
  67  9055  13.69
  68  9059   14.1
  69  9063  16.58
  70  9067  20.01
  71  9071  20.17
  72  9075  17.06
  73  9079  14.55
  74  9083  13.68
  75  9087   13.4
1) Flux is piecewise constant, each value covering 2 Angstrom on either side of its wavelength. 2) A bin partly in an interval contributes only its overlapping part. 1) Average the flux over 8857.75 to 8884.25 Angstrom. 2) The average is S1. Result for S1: 12.9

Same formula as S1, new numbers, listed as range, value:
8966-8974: 13.1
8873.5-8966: 12.5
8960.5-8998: 13.2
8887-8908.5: 12.4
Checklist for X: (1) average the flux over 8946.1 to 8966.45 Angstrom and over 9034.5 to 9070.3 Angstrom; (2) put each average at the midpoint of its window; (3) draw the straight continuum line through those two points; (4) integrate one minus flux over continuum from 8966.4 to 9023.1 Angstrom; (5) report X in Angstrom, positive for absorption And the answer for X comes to 2.4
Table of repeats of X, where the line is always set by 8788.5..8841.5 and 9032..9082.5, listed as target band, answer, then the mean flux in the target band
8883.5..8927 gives 3.9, 12.6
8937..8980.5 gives 4.4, 12.9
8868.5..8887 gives 1.3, 12.7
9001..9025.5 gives 2.5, 13.3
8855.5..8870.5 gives 0.3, 13.2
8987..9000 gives 1.6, 12.8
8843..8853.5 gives 0.0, 13.5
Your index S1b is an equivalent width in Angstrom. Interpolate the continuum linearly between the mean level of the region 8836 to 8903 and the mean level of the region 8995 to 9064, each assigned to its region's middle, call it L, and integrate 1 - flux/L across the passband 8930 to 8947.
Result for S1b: 2.3 Angstrom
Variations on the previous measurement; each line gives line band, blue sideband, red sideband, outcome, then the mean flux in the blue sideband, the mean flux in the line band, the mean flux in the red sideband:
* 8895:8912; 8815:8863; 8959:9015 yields 1.2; 13.4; 12.4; 13.2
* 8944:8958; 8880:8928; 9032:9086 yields 0.4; 12.7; 13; 15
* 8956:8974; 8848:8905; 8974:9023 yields 0.0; 12.9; 13.1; 13.2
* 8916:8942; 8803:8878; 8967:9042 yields 2.6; 13.2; 11.8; 13.1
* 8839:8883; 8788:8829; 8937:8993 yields -0.2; 13.1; 13.2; 13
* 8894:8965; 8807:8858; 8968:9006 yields 4.2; 13.3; 12.4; 13.1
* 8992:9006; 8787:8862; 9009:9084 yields 1.5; 13.3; 12.7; 14.5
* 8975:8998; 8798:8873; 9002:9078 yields 1.4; 13.2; 13.2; 14.4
